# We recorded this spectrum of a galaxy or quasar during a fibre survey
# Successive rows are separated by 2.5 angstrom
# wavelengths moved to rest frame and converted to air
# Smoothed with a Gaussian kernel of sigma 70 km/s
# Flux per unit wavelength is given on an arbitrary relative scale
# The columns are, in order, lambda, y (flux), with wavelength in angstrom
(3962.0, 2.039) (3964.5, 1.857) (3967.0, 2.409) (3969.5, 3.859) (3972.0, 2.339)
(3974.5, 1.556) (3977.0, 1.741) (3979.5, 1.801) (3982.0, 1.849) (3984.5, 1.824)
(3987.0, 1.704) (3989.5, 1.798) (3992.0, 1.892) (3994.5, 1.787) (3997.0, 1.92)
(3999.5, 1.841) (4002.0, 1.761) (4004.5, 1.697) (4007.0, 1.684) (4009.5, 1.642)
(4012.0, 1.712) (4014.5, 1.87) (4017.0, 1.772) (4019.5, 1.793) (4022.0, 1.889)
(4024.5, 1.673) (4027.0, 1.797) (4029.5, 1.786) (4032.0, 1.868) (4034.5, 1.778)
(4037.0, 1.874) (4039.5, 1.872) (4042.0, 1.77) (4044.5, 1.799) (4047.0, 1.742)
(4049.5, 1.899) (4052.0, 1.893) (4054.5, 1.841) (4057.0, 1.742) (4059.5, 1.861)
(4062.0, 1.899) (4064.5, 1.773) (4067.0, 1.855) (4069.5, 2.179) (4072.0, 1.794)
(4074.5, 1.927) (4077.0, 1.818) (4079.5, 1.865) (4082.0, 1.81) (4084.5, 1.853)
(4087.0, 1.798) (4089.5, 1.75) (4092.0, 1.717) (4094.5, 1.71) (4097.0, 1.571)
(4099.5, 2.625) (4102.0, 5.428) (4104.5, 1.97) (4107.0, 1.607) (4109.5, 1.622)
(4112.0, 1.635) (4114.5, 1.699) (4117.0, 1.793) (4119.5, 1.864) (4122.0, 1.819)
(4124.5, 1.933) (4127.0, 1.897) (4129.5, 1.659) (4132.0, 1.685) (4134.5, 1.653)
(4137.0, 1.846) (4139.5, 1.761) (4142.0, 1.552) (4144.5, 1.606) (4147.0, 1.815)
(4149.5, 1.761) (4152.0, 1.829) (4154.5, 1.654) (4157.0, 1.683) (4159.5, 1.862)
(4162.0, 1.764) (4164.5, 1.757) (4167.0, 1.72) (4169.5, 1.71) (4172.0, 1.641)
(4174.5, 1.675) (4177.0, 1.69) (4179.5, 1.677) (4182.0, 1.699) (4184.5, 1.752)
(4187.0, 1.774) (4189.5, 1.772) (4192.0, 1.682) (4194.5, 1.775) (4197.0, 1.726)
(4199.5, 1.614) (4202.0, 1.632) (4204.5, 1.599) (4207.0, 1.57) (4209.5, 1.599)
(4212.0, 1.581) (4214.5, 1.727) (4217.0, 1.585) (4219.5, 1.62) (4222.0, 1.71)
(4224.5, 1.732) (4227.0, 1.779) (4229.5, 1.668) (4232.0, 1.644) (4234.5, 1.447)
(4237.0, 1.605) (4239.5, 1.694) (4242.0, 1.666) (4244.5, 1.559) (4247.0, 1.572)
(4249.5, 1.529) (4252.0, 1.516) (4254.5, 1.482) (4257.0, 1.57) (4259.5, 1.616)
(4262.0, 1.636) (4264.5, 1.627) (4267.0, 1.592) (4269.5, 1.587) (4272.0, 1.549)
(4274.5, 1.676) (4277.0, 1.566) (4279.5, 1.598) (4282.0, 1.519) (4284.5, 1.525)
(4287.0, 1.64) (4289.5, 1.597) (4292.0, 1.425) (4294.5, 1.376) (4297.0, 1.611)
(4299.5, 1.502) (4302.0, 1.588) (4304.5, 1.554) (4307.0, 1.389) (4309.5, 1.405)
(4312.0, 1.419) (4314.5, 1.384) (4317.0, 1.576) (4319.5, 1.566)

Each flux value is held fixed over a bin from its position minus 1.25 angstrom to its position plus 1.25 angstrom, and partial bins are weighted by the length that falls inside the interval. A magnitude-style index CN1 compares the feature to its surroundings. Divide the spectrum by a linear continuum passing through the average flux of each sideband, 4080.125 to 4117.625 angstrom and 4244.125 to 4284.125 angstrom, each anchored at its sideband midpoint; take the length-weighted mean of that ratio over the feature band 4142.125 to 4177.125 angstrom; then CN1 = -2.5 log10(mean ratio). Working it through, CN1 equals 0.09 mag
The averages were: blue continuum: 2.04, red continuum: 1.57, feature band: 1.72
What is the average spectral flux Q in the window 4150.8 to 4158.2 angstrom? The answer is 1.72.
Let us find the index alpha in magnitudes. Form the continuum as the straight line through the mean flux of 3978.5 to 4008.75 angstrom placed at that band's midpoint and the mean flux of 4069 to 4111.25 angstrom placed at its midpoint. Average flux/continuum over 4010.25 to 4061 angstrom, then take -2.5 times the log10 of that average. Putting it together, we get 0.06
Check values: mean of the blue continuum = 1.79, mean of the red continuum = 2.05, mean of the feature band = 1.81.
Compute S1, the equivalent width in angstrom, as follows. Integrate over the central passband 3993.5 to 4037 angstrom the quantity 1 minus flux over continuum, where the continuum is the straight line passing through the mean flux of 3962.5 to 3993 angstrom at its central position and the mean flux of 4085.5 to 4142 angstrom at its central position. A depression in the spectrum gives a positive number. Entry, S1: 5.2 angstrom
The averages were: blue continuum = 2.05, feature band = 1.78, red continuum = 1.95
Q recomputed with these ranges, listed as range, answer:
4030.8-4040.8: 1.85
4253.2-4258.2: 1.53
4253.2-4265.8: 1.59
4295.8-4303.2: 1.57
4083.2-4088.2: 1.83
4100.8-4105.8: 3.66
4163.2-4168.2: 1.74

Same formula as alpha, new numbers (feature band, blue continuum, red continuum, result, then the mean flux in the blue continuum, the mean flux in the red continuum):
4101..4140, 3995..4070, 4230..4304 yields -0.15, 1.81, 1.57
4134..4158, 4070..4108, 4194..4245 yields 0.11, 2.09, 1.64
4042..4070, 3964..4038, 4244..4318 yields -0.02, 1.89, 1.54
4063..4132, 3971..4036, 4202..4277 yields -0.14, 1.8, 1.61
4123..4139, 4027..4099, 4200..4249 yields -0.02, 1.83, 1.63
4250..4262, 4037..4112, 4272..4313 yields 0.03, 1.96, 1.53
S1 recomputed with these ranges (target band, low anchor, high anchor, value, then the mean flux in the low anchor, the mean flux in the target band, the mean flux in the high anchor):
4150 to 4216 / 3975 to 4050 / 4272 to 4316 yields -3.0 angstrom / 1.79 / 1.7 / 1.52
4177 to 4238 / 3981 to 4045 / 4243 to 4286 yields -1.6 angstrom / 1.79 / 1.67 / 1.57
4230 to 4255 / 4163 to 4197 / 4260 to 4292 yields 0.9 angstrom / 1.72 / 1.58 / 1.59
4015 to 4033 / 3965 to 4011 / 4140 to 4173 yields 0.9 angstrom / 1.95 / 1.8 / 1.72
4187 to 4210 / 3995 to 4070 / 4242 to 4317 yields -0.6 angstrom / 1.81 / 1.67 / 1.54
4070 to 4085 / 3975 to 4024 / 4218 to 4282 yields -1.1 angstrom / 1.78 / 1.86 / 1.61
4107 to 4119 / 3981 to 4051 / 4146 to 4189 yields 0.5 angstrom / 1.8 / 1.69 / 1.73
